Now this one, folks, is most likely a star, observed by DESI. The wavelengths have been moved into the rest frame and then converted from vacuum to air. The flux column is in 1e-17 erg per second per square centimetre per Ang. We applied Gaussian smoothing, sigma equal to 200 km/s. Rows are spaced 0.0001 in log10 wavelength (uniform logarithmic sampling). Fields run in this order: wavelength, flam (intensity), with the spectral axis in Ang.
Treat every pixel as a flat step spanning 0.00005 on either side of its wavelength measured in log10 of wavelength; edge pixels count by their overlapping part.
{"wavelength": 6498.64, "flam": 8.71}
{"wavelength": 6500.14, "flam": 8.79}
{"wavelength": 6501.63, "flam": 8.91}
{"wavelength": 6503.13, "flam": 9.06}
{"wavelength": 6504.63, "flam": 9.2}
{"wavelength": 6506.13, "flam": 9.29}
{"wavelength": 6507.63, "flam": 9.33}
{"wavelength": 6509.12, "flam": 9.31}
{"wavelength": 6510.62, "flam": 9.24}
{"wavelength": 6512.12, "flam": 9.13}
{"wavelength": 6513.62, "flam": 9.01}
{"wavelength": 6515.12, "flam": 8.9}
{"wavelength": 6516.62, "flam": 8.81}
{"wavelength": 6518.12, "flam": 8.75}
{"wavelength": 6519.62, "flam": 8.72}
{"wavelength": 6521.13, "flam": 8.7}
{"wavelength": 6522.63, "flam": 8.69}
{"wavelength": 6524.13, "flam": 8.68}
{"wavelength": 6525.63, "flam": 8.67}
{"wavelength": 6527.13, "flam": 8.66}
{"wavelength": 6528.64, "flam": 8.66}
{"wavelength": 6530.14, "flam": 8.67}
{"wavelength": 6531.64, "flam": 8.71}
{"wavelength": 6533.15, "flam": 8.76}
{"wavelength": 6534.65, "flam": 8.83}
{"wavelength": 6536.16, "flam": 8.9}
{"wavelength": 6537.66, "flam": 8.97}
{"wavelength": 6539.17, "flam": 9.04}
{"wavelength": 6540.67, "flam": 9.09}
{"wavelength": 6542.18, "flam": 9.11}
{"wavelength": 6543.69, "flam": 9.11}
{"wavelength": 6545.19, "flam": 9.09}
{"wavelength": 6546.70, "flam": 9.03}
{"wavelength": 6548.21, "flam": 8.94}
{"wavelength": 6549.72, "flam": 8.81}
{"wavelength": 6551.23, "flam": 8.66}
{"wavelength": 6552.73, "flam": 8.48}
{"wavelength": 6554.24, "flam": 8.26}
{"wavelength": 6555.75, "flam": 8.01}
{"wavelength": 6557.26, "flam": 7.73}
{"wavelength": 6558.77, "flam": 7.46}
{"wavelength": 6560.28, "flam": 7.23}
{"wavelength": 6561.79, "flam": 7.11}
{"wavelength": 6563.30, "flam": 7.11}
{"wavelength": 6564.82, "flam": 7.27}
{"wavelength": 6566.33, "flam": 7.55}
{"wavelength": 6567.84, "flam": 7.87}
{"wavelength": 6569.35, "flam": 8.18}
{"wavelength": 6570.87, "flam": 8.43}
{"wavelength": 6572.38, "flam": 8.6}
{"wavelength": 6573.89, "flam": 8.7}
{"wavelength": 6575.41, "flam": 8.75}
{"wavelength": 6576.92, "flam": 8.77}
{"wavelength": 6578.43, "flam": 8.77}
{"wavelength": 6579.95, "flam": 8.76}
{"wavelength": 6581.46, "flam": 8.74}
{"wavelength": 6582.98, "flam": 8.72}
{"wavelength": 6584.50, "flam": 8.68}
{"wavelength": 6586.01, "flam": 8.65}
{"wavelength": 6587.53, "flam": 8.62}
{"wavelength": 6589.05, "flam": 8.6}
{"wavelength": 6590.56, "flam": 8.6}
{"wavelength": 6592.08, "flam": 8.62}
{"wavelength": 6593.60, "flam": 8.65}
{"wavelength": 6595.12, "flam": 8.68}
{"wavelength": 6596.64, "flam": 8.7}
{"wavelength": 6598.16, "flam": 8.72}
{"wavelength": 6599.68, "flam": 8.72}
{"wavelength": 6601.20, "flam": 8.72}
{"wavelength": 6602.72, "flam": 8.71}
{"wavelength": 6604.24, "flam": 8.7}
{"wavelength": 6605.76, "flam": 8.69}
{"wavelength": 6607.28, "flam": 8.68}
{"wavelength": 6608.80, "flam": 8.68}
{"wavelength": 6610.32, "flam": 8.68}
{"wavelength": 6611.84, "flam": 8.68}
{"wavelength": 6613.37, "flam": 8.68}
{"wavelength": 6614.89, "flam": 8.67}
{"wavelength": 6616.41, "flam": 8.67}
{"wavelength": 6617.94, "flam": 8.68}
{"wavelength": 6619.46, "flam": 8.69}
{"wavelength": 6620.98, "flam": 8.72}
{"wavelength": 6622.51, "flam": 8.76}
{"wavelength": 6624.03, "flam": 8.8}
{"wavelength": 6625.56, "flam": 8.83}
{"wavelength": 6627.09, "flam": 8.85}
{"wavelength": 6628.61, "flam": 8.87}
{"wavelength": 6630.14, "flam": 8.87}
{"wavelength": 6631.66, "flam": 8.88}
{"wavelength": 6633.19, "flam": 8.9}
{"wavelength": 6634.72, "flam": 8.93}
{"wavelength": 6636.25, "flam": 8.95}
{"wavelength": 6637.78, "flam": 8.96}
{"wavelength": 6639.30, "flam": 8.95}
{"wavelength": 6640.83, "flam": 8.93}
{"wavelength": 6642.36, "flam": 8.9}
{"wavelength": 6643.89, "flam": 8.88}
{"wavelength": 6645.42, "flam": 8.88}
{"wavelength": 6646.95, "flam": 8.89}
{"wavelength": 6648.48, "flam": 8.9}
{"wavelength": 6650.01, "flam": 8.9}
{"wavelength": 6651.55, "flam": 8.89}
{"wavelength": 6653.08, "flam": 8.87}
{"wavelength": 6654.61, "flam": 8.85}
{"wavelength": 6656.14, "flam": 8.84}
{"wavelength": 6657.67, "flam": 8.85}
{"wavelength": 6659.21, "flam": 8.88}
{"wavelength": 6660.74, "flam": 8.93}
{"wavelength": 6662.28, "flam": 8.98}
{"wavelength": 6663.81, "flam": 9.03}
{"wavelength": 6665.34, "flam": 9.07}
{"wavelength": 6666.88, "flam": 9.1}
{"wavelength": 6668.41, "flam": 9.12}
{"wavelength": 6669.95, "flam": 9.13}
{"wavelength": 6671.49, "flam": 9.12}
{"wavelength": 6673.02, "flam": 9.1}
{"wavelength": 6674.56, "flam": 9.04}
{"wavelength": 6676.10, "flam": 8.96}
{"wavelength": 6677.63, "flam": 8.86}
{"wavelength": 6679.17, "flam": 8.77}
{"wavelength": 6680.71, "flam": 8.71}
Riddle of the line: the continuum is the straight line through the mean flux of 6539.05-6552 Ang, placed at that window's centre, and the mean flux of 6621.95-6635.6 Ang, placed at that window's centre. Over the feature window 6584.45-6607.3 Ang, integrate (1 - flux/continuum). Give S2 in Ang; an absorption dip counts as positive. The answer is 0.6 Ang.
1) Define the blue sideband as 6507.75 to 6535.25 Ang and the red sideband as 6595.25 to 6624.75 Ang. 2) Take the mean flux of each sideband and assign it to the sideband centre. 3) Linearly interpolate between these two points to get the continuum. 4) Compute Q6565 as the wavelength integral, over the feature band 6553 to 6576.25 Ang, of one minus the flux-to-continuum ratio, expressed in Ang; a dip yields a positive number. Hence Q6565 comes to 2.3 Ang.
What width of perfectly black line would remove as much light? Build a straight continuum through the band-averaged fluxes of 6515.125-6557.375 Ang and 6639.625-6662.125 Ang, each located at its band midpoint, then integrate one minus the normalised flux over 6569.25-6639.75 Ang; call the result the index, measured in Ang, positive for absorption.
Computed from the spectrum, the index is 0.9 Ang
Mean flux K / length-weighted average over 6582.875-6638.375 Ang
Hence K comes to 8.73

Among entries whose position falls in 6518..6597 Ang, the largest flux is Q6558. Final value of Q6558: 9.11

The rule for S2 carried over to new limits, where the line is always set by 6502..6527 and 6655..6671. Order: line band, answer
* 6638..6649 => 0.1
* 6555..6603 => 3.5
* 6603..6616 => 0.4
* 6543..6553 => 0.1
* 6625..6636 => 0.1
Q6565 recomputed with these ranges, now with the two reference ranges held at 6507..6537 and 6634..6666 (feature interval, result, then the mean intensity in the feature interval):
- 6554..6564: 1.5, 7.53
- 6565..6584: 0.9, 8.45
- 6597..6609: 0.3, 8.71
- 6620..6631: 0.1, 8.82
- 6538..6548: -0.2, 9.06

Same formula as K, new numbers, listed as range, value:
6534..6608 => 8.51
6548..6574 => 7.99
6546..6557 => 8.56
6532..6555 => 8.87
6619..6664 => 8.88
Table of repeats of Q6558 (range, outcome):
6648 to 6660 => 8.9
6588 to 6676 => 9.13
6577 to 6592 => 8.77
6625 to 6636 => 8.93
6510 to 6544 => 9.24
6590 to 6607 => 8.72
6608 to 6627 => 8.83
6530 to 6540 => 9.04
